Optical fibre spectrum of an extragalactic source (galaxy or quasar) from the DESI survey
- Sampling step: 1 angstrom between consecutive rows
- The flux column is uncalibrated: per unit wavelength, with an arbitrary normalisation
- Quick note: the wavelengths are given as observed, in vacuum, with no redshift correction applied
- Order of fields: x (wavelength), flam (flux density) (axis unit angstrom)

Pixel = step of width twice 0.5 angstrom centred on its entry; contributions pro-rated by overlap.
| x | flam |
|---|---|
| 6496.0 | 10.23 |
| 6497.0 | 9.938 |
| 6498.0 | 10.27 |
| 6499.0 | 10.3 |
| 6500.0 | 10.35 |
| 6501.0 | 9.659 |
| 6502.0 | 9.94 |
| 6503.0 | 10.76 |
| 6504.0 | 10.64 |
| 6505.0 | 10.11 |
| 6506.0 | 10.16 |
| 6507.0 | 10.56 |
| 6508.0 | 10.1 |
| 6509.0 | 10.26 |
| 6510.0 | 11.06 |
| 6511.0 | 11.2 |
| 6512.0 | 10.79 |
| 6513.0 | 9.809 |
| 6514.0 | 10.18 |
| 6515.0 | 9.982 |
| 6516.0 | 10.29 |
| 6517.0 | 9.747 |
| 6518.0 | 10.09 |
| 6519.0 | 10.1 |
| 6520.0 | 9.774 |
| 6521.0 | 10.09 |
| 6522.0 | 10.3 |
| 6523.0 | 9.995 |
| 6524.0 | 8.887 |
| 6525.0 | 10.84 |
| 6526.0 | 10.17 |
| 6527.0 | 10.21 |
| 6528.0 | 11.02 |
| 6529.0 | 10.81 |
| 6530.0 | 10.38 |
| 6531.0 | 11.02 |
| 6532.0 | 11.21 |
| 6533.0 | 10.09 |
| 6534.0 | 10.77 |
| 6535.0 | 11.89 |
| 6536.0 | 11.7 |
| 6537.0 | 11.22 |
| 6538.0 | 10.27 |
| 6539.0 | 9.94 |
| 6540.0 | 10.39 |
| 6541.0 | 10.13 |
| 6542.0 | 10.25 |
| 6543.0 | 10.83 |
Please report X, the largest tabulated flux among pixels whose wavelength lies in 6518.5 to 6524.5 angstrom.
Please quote 10.3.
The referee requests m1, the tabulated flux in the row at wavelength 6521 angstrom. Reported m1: 10.09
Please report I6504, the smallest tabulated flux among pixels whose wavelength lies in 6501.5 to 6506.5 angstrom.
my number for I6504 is 9.94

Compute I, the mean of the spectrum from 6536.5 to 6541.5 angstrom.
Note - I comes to 10.4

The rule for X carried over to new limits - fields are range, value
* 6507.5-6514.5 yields 11.2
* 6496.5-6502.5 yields 10.35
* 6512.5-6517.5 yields 10.29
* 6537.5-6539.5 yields 10.27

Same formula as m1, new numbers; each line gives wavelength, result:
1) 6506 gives 10.16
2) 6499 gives 10.3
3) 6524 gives 8.887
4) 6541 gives 10.13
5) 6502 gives 9.94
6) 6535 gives 11.89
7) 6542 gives 10.25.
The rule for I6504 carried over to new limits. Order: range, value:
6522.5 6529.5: 8.887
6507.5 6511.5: 10.1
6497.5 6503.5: 9.659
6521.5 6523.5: 9.995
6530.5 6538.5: 10.09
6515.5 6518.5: 9.747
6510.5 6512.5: 10.79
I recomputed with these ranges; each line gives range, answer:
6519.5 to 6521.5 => 9.93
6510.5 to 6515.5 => 10.4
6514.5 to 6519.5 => 10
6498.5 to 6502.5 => 10.1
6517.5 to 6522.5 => 10.1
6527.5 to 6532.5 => 10.9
